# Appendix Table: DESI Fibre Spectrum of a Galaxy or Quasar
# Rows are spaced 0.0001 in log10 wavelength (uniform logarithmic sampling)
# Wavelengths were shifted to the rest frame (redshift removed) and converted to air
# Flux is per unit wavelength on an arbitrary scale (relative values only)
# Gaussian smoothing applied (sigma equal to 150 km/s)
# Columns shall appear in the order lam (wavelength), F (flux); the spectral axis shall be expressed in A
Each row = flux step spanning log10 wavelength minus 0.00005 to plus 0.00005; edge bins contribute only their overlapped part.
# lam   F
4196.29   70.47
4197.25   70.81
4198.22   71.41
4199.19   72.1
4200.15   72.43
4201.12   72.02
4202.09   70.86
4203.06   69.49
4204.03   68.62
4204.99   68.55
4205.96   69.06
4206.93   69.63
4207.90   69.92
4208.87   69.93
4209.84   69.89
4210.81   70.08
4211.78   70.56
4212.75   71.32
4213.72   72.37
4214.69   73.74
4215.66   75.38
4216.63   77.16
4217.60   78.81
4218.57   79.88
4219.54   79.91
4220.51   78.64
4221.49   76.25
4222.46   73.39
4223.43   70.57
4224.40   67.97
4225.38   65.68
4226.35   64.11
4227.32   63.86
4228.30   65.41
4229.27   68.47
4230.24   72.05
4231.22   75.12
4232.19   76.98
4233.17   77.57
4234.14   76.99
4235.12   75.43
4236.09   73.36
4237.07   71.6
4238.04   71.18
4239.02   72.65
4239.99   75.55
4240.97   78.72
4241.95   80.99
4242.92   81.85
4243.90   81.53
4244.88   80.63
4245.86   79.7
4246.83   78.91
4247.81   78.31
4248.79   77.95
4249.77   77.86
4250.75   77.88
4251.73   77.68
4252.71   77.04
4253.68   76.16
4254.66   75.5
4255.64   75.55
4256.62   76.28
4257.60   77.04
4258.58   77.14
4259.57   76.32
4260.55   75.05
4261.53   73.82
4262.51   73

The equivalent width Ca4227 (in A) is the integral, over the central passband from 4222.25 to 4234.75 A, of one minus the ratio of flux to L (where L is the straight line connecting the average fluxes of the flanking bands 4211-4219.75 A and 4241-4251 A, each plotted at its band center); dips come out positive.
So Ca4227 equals 1.05 A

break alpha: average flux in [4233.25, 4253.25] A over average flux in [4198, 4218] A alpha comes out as 1.08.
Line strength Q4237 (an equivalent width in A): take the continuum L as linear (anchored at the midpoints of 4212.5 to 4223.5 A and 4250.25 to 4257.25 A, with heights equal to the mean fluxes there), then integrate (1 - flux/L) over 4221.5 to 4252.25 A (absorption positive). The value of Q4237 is 0.7 A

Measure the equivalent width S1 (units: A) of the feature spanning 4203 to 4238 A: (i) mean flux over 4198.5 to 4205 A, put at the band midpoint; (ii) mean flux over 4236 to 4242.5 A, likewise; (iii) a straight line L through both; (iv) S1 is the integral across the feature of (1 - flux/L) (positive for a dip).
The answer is 0.4 A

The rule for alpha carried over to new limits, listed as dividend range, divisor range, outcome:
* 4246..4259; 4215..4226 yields 1.03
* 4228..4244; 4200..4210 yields 1.07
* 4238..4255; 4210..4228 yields 1.07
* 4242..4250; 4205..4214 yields 1.14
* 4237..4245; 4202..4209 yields 1.11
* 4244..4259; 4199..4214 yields 1.10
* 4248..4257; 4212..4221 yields 1.01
